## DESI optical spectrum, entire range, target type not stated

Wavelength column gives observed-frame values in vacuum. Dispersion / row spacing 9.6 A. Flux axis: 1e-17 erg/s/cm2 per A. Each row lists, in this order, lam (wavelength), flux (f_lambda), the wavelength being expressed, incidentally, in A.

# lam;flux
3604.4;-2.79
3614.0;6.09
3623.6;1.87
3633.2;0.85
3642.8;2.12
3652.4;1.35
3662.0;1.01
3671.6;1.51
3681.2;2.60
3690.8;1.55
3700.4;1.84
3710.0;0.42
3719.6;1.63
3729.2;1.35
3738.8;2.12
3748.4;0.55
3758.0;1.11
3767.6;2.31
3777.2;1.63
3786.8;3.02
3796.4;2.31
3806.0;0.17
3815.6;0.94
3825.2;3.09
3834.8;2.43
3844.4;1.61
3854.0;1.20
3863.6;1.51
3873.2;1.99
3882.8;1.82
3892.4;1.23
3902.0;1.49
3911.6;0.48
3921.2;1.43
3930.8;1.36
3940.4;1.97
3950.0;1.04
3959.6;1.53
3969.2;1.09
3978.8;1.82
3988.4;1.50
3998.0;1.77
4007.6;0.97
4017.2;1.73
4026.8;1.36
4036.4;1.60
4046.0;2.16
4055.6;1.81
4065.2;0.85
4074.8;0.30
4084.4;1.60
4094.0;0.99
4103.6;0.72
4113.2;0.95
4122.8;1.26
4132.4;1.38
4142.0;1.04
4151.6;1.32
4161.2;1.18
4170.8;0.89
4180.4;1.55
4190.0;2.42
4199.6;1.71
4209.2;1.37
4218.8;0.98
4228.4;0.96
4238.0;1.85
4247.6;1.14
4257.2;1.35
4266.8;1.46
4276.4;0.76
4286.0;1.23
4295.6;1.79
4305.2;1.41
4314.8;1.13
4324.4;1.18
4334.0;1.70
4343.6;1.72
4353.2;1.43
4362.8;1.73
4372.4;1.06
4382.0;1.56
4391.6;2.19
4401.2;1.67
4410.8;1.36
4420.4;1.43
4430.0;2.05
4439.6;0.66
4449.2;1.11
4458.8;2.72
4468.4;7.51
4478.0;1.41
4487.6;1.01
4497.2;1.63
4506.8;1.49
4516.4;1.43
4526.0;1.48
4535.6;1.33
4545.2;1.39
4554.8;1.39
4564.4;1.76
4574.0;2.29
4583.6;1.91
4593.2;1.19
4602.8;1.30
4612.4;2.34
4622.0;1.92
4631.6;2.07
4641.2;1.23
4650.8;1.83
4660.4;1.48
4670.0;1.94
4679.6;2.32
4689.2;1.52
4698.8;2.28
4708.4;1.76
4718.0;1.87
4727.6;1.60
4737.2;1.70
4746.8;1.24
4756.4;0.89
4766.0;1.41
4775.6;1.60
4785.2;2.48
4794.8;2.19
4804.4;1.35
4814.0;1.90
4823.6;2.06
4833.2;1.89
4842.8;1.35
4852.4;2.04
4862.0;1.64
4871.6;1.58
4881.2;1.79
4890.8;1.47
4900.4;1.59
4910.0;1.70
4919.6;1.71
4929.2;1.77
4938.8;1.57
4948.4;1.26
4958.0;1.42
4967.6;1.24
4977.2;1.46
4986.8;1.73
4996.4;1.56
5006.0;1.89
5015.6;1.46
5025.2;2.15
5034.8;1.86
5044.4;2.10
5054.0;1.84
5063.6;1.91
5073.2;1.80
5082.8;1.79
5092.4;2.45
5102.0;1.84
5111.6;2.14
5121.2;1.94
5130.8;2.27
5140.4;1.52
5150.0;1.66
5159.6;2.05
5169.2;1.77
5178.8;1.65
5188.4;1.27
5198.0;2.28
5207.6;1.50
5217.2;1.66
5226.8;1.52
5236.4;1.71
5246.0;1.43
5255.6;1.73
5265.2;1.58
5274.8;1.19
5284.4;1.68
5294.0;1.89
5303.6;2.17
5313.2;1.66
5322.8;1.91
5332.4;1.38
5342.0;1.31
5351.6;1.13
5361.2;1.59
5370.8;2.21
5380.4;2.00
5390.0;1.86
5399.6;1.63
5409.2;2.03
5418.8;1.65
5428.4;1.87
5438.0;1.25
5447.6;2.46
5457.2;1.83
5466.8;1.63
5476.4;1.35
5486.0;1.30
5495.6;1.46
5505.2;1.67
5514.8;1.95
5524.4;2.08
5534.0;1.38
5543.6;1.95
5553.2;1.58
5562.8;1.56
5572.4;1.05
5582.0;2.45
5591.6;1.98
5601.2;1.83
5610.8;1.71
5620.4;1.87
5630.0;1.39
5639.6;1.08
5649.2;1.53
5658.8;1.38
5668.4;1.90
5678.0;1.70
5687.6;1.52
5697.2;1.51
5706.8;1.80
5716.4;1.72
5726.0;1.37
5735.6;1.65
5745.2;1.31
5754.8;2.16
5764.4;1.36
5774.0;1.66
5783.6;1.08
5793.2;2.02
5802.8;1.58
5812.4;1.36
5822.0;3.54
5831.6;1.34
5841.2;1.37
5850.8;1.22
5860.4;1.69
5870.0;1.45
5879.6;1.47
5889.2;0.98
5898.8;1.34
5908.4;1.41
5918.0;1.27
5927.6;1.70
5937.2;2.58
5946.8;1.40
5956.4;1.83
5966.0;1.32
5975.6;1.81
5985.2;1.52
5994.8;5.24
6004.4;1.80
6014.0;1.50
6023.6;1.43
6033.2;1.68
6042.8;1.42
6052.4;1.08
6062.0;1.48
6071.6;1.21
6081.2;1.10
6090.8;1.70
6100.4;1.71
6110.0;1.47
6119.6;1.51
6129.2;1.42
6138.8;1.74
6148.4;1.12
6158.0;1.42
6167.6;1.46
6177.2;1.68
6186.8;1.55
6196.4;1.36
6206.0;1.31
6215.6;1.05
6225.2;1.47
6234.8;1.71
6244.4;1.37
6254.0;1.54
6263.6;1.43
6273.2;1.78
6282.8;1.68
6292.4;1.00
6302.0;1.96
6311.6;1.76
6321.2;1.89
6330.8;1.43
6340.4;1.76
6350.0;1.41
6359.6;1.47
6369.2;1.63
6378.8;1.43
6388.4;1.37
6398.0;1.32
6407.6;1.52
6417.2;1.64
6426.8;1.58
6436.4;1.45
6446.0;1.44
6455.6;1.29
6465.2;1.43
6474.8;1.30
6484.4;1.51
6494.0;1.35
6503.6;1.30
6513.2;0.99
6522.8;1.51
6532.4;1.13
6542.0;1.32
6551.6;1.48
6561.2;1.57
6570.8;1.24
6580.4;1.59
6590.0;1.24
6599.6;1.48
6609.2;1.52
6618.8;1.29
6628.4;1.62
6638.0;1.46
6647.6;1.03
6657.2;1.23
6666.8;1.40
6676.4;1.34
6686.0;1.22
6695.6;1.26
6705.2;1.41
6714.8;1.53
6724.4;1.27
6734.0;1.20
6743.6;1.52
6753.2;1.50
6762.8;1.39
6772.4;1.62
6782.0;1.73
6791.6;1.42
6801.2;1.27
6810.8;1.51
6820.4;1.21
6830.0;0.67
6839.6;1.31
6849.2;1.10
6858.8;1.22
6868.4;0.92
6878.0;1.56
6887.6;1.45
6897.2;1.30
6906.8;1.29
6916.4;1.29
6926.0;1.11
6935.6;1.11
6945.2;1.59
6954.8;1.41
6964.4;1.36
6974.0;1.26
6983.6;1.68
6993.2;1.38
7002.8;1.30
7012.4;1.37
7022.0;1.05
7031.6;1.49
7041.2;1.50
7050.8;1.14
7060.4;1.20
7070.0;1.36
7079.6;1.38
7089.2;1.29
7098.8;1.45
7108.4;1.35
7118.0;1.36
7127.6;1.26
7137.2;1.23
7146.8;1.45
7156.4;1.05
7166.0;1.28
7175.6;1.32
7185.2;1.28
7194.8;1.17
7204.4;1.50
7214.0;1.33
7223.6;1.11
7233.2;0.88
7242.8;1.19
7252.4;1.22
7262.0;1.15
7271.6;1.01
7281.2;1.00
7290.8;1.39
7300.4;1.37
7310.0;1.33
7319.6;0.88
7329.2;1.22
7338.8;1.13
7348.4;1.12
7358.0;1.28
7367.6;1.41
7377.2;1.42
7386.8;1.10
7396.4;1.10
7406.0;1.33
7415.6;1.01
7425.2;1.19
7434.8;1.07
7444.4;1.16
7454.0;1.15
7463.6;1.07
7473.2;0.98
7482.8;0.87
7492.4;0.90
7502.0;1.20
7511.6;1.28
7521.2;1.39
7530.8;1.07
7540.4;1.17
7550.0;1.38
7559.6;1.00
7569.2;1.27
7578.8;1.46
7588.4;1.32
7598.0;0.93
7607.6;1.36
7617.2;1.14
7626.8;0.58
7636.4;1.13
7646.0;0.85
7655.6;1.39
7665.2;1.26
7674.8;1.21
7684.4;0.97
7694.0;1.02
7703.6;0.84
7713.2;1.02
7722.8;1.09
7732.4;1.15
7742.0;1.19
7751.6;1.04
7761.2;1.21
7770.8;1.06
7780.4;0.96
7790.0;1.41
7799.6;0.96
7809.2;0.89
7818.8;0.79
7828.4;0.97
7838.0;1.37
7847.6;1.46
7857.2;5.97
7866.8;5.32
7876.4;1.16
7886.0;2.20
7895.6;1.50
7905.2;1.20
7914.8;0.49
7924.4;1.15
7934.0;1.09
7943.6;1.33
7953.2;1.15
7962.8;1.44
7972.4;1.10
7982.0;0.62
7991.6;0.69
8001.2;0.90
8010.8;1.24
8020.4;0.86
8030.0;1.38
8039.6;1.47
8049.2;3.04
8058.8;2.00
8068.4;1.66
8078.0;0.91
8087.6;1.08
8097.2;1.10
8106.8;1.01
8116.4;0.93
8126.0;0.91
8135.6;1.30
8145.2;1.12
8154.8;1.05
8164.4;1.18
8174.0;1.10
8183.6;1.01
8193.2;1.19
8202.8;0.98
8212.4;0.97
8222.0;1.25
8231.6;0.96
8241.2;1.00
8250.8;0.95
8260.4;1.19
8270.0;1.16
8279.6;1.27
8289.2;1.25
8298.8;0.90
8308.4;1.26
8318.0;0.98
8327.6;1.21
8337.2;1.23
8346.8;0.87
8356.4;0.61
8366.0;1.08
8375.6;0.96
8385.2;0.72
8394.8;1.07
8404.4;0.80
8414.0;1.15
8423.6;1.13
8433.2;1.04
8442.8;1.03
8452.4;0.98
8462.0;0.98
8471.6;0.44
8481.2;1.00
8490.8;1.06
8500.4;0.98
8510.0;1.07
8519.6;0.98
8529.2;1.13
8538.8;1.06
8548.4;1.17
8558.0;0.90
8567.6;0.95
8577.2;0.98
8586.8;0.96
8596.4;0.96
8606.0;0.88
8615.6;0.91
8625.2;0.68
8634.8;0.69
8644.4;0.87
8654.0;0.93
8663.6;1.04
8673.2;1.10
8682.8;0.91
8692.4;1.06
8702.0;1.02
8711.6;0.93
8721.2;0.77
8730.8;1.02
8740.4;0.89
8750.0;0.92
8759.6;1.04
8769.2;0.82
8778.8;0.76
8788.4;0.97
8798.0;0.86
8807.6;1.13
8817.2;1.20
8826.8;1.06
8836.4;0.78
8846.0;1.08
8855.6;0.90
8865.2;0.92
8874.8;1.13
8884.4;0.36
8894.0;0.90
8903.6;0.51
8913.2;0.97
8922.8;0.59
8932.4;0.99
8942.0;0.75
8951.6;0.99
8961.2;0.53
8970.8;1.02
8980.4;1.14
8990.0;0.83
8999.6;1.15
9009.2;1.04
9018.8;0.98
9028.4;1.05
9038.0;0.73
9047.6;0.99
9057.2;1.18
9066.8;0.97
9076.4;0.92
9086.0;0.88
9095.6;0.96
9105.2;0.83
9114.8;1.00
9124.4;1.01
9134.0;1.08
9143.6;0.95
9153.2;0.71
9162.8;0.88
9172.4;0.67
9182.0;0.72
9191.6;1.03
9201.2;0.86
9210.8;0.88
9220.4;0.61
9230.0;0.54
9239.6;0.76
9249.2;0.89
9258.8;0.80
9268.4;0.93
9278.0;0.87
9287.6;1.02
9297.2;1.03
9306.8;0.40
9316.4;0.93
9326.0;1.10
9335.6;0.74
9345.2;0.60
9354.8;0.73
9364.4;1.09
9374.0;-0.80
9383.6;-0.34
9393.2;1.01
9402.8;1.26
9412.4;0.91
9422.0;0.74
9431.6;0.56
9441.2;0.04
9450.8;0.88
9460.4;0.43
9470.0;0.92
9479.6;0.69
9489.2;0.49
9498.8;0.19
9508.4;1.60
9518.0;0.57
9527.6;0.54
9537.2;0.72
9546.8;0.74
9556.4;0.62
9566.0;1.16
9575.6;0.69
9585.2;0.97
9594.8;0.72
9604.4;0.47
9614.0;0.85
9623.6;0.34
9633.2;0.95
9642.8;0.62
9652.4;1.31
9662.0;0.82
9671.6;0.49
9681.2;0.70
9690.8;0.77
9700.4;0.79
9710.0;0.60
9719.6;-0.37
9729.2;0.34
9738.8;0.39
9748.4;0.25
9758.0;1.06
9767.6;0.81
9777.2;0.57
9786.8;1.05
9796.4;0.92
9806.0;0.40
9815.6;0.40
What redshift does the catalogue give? 0.198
